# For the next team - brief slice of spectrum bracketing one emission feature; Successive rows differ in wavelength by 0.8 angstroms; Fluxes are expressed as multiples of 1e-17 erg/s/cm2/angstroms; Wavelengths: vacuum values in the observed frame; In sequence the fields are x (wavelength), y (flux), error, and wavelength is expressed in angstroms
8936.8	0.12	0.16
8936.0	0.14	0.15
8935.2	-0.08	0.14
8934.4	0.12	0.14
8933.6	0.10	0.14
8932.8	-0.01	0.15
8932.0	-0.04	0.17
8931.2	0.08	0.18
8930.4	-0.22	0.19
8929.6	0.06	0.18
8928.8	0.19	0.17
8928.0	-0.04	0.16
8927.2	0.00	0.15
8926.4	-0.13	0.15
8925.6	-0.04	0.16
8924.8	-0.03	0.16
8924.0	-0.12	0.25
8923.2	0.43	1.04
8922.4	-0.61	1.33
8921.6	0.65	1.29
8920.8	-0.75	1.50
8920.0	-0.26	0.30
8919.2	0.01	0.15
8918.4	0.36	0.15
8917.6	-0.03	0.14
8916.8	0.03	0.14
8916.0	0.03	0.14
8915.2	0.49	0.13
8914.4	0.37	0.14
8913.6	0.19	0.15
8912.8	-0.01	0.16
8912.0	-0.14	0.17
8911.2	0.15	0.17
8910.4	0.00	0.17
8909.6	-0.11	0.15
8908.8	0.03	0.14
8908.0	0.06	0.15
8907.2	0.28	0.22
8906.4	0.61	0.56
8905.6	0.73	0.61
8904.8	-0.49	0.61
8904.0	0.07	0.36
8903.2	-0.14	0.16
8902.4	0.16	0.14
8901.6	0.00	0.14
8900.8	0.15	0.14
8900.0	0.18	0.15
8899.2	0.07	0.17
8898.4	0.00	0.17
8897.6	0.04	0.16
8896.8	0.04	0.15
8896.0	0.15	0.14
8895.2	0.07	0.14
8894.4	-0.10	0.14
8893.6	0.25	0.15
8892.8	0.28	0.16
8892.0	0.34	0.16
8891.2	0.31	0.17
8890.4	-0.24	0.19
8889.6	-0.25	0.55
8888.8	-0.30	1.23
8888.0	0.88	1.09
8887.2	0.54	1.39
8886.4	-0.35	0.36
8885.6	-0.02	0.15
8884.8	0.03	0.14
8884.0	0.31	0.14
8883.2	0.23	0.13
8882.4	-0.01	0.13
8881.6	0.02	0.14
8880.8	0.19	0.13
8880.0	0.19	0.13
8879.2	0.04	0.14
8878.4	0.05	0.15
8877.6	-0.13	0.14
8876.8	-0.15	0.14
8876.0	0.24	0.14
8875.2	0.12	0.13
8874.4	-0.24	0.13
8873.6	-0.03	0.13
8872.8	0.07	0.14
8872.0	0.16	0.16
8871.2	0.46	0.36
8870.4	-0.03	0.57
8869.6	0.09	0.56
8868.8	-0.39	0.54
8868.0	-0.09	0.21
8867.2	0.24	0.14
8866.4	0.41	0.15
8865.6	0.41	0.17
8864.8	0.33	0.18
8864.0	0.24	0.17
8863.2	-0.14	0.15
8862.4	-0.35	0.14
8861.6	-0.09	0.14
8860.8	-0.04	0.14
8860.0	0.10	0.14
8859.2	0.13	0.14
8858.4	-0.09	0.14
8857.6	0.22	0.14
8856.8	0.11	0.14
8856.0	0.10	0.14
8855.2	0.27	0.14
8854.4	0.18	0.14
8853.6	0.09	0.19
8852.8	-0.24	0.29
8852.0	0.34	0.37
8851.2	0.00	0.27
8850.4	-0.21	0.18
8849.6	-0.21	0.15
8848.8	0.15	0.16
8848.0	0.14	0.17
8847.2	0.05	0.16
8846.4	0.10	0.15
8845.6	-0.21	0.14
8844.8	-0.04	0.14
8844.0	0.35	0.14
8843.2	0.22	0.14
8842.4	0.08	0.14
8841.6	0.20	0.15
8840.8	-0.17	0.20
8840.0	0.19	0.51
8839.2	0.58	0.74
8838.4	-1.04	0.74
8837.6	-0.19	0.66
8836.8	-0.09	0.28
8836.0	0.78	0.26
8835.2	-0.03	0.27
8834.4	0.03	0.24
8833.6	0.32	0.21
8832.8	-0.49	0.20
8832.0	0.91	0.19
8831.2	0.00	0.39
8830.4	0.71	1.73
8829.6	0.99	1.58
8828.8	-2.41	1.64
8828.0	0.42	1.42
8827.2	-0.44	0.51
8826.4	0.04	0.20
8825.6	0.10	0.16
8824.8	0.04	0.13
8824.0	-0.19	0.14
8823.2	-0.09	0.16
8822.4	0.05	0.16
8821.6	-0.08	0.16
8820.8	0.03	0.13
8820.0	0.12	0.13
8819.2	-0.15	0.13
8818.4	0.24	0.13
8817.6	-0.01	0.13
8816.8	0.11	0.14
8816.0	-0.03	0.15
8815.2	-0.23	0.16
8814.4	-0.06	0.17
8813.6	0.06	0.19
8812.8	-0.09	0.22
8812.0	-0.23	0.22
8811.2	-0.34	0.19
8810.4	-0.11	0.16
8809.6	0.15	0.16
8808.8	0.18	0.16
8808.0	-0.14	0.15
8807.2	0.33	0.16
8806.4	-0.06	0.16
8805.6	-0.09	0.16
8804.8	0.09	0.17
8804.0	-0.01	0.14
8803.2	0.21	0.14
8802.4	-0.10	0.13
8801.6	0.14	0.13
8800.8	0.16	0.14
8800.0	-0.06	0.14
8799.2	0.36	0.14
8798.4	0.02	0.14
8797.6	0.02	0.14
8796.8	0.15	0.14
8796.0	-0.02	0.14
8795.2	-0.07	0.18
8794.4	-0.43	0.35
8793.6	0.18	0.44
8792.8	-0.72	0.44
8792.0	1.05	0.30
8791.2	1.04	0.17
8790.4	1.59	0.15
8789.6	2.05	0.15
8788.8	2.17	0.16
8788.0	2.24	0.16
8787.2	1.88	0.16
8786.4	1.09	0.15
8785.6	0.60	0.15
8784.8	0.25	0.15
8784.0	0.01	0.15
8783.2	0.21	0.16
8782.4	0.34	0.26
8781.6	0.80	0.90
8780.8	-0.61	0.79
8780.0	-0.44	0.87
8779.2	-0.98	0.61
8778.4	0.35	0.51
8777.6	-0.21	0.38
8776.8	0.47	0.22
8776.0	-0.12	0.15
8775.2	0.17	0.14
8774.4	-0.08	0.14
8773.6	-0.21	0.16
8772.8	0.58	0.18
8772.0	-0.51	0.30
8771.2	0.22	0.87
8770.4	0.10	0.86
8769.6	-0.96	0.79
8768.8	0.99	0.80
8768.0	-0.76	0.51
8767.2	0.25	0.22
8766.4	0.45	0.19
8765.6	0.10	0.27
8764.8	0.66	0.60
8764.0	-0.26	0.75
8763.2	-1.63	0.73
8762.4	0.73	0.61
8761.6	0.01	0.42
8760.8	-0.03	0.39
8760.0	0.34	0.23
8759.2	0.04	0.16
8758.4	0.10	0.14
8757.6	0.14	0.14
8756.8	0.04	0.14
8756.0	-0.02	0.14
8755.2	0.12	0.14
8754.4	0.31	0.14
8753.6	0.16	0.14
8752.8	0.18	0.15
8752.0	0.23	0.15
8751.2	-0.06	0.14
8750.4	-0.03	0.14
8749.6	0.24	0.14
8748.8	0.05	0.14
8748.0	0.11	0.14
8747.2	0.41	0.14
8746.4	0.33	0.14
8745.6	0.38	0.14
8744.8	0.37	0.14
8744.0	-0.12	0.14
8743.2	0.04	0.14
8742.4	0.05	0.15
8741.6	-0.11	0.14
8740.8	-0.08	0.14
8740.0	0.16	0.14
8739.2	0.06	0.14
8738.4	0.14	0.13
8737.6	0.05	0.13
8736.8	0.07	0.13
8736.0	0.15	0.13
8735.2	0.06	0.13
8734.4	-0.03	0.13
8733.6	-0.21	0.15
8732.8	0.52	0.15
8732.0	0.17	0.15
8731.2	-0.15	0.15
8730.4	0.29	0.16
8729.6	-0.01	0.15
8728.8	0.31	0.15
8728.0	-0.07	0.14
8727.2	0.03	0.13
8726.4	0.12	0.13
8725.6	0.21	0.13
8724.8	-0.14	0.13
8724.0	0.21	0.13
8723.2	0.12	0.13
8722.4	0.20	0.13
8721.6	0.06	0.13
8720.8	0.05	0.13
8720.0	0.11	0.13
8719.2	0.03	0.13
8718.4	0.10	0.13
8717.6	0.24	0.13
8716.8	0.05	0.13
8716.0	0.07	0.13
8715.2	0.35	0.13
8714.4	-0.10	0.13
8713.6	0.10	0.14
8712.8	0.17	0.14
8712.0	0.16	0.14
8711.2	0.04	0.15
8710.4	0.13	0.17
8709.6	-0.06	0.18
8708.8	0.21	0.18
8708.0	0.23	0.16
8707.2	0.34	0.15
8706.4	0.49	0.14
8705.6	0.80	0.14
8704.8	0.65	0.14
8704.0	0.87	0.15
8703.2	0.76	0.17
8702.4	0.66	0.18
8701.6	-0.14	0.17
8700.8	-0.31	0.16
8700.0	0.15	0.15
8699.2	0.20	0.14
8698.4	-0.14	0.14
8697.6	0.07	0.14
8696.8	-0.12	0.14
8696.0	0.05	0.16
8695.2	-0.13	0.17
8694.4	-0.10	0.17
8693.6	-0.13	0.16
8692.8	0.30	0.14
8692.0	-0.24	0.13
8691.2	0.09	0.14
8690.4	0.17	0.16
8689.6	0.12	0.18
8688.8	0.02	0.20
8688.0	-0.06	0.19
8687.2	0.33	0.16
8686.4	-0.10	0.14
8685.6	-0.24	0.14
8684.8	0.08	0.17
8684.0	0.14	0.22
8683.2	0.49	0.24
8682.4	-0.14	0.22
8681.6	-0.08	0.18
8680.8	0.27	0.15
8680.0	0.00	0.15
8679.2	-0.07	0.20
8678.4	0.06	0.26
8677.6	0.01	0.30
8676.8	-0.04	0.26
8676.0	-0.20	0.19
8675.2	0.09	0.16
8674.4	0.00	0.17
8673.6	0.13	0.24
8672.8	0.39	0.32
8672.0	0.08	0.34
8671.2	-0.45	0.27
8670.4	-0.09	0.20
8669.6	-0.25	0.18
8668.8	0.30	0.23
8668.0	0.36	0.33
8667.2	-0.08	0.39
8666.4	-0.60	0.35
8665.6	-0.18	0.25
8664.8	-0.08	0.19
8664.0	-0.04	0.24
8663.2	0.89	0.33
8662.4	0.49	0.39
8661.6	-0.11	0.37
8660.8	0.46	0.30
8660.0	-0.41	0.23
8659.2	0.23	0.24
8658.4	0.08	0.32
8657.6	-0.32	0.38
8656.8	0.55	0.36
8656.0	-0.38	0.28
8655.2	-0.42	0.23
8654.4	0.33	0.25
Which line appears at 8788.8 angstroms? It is [O III] 5007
